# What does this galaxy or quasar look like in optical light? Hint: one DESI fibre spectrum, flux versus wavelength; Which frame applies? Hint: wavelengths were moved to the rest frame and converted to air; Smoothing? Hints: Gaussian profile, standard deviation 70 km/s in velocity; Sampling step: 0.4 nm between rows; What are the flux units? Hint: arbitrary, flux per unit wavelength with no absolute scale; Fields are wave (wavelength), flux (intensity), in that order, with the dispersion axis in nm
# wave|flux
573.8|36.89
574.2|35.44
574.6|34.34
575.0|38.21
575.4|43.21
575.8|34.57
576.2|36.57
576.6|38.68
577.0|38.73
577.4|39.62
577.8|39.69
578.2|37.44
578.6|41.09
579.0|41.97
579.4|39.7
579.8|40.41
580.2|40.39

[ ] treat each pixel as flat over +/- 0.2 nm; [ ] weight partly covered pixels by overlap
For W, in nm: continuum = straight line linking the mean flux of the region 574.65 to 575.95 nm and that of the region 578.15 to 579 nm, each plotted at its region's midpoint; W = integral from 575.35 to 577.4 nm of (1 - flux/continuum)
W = 0.04 nm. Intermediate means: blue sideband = 38.3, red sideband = 40.2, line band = 38.1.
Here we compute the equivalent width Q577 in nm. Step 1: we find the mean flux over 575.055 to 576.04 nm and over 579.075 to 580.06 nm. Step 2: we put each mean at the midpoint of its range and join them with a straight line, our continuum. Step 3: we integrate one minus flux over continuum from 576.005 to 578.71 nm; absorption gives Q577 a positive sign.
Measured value 0.05 nm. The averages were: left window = 38.7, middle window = 38.8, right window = 40.3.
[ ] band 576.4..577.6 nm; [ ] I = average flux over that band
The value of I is 39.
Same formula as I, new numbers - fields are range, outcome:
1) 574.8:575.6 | 40.7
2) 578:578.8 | 39.3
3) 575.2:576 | 38.9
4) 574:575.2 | 36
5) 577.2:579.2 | 40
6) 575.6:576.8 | 36.6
